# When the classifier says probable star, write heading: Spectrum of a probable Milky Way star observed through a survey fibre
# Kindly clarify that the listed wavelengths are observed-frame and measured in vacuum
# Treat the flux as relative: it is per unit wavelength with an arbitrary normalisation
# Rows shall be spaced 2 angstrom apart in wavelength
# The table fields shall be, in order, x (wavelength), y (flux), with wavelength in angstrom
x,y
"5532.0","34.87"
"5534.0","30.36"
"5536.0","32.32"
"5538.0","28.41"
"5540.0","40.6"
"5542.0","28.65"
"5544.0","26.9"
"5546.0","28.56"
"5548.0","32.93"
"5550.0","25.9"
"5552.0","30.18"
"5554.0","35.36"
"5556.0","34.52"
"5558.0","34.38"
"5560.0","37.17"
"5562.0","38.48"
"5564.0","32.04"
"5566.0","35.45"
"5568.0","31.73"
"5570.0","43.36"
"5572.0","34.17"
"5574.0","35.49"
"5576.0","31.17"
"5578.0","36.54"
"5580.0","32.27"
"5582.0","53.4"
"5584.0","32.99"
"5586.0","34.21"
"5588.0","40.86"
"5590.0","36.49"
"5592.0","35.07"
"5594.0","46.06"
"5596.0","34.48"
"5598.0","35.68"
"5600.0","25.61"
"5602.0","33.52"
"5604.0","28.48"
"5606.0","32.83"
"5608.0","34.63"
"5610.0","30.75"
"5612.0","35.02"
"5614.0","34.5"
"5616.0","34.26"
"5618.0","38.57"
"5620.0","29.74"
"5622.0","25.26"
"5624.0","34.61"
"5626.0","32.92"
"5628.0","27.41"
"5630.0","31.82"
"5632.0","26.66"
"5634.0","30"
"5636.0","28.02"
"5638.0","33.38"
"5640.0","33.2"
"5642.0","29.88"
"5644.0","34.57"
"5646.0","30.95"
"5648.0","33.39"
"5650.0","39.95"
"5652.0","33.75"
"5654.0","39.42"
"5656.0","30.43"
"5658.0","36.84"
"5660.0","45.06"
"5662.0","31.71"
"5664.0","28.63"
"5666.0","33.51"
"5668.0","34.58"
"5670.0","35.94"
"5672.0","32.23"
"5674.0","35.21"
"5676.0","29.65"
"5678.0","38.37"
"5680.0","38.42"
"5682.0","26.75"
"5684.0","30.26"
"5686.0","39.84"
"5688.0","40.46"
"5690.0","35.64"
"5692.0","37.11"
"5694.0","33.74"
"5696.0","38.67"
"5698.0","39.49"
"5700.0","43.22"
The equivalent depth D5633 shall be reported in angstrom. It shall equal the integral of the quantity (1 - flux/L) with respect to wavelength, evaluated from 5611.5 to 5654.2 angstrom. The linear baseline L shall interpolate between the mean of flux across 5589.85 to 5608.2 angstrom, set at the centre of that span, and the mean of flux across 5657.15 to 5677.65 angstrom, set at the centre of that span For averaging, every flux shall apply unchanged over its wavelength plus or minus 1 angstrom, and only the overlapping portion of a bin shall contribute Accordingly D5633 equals 2.3 angstrom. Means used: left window 34.2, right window 34.4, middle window 32.4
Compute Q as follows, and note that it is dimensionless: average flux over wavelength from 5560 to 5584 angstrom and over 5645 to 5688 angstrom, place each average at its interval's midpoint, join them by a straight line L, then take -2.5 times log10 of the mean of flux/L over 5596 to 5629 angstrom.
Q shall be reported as 0.11 mag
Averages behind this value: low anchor 36.6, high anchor 34.7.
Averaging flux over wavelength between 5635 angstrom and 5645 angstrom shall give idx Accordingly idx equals 31.8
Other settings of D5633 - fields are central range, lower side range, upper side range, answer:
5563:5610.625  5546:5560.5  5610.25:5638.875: -4.9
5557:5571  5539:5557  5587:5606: -1.5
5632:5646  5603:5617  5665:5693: 1.1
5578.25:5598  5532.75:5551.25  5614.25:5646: -4.6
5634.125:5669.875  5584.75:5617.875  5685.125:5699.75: 2.6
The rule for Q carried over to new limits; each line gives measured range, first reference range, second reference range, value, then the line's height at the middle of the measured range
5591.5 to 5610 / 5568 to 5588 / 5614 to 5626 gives 0.027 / 34.7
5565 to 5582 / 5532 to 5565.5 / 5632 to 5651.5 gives -0.118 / 32.4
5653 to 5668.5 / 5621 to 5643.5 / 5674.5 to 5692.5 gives -0.065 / 33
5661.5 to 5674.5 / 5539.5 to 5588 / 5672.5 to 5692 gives 0.059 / 34.9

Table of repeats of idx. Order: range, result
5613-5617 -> 34.4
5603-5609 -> 32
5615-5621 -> 34.2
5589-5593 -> 35.8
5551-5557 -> 33.4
